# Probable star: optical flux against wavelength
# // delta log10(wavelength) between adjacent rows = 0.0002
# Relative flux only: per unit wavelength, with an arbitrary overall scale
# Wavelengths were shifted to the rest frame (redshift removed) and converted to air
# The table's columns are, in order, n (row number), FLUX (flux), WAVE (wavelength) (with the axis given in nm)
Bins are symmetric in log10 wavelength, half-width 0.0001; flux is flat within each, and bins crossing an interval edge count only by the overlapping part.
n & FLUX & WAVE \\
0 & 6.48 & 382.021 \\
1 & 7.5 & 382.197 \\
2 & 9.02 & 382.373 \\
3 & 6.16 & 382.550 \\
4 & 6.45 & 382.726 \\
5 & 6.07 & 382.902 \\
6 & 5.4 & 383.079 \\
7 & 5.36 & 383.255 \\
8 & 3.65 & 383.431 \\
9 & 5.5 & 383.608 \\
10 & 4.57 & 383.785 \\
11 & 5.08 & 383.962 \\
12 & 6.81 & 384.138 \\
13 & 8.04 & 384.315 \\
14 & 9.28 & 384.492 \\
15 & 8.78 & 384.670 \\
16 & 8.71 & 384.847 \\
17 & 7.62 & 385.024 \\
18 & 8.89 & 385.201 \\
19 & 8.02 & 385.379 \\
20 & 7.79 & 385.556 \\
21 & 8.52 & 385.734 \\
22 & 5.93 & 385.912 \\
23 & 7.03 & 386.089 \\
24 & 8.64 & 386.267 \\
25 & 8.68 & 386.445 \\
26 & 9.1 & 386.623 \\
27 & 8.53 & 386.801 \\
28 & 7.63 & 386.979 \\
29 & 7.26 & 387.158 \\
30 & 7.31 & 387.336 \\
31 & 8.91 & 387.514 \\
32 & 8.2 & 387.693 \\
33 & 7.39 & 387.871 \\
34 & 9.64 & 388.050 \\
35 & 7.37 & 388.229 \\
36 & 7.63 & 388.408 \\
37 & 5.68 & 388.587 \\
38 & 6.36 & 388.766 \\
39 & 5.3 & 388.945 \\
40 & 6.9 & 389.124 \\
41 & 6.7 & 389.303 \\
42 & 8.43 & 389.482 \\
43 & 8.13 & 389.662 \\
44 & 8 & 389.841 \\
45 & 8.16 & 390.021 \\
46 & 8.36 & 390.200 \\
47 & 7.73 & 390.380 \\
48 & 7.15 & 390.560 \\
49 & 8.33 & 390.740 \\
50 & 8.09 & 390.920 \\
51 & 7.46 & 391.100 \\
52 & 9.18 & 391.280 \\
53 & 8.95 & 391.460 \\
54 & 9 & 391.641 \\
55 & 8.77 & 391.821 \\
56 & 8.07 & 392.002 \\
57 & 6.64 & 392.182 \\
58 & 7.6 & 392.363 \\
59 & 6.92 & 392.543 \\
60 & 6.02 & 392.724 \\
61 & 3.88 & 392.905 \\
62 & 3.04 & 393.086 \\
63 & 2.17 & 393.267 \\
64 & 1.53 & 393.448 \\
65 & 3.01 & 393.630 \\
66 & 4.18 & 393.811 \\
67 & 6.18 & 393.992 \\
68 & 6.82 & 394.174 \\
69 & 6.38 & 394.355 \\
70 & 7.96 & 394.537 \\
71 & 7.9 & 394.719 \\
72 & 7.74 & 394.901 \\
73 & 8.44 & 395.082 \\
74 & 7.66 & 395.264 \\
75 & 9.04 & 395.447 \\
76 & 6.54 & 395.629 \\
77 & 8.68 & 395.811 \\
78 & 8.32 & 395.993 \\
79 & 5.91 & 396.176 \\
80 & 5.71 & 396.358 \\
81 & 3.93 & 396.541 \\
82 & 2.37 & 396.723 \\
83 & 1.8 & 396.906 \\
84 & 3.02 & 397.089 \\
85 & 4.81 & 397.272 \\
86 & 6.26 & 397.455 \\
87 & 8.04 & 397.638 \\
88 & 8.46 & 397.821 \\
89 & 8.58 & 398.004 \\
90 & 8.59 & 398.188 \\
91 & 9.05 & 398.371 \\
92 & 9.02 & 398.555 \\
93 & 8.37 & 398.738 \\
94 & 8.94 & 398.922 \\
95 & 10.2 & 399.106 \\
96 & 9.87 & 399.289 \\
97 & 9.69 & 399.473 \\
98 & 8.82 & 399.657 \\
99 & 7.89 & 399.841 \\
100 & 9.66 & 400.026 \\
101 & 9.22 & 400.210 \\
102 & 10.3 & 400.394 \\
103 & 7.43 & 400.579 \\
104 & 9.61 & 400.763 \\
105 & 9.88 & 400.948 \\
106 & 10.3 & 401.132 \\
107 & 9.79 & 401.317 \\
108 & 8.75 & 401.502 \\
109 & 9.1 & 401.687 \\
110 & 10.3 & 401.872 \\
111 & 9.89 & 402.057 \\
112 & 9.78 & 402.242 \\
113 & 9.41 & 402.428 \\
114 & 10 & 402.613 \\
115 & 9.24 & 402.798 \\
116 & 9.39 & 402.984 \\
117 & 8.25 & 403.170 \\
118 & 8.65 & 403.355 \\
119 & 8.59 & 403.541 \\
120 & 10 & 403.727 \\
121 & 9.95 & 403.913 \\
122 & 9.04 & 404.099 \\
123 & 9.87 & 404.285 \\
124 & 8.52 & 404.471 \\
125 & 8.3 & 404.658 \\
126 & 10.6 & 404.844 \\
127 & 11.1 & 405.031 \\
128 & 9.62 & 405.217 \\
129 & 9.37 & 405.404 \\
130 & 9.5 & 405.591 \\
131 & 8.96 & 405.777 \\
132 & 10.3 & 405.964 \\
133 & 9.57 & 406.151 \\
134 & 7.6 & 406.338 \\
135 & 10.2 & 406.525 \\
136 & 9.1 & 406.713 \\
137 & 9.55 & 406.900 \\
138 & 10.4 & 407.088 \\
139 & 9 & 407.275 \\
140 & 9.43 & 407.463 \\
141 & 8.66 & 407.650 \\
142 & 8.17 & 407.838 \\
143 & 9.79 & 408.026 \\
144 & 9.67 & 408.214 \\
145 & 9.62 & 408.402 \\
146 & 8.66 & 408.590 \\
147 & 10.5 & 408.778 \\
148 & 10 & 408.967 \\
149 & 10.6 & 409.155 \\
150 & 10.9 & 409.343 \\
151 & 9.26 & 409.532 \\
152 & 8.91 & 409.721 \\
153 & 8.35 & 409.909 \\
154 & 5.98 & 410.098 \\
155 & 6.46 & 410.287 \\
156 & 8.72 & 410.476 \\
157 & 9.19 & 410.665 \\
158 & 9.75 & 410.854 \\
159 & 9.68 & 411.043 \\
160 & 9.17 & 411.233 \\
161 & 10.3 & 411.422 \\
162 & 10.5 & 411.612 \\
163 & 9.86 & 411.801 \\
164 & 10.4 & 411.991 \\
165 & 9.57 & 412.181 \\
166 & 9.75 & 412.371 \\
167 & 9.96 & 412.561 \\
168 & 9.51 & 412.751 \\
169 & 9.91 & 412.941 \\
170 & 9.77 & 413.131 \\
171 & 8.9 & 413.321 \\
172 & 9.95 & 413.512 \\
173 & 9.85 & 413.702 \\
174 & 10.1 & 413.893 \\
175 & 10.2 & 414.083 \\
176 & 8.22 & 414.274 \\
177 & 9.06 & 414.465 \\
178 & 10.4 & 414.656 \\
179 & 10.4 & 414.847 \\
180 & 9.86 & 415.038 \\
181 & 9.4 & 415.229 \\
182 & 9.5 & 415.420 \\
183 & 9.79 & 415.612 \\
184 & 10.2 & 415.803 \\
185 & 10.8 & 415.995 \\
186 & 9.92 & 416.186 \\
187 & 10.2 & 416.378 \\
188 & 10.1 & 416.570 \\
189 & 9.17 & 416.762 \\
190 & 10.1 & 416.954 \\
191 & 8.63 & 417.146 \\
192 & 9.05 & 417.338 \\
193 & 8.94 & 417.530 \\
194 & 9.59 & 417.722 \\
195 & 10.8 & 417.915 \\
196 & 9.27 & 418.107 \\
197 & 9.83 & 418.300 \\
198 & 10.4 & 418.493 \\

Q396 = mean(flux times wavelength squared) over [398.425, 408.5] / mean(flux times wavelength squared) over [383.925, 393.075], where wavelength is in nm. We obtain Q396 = 1.32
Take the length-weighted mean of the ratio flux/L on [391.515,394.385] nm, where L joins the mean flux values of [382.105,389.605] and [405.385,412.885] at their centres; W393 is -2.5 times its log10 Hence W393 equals 0.36 mag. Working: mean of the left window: 7.29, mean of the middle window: 5.66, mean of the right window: 9.37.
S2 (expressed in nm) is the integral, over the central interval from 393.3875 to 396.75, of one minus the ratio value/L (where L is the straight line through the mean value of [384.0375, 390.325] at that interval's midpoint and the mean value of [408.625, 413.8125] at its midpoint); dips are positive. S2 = 0.81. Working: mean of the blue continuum 7.81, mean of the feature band 6.34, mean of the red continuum 9.46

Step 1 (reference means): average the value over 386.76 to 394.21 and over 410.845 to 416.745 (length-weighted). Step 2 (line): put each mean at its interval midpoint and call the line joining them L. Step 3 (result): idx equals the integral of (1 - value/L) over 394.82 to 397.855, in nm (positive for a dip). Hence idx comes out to 0.57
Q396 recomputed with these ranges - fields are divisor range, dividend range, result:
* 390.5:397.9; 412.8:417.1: 1.70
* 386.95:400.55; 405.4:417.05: 1.44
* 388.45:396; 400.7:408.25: 1.45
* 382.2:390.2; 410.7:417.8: 1.52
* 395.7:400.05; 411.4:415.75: 1.45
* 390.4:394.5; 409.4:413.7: 1.61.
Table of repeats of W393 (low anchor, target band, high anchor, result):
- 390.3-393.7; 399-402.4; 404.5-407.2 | -0.13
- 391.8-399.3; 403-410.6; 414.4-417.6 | -0.12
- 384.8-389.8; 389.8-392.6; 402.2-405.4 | 0.01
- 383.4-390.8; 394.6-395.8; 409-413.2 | 0.03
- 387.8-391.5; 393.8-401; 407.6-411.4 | 0.09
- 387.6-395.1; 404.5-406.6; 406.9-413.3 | -0.09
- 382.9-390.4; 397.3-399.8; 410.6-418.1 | -0.03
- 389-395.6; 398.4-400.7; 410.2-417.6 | -0.16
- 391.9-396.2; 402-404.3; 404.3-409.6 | -0.10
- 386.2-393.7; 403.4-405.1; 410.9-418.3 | -0.10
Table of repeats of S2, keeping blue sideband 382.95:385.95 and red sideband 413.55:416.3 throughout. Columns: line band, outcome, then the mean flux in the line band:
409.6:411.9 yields 0.13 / 8.91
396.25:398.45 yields 0.62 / 5.87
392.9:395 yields 0.73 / 5.13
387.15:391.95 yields -0.24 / 7.8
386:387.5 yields -0.19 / 8.07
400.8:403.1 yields -0.28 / 9.64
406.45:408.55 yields -0.06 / 9.39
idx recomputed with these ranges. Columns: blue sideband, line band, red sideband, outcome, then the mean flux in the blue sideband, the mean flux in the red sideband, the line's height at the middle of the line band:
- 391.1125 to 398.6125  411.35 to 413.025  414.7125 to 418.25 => -0.16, 6.49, 9.77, 9.12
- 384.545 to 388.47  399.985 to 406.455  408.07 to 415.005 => -0.28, 8.08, 9.51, 9.03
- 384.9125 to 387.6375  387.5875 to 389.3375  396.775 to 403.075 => 0.20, 8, 8.6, 8.1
